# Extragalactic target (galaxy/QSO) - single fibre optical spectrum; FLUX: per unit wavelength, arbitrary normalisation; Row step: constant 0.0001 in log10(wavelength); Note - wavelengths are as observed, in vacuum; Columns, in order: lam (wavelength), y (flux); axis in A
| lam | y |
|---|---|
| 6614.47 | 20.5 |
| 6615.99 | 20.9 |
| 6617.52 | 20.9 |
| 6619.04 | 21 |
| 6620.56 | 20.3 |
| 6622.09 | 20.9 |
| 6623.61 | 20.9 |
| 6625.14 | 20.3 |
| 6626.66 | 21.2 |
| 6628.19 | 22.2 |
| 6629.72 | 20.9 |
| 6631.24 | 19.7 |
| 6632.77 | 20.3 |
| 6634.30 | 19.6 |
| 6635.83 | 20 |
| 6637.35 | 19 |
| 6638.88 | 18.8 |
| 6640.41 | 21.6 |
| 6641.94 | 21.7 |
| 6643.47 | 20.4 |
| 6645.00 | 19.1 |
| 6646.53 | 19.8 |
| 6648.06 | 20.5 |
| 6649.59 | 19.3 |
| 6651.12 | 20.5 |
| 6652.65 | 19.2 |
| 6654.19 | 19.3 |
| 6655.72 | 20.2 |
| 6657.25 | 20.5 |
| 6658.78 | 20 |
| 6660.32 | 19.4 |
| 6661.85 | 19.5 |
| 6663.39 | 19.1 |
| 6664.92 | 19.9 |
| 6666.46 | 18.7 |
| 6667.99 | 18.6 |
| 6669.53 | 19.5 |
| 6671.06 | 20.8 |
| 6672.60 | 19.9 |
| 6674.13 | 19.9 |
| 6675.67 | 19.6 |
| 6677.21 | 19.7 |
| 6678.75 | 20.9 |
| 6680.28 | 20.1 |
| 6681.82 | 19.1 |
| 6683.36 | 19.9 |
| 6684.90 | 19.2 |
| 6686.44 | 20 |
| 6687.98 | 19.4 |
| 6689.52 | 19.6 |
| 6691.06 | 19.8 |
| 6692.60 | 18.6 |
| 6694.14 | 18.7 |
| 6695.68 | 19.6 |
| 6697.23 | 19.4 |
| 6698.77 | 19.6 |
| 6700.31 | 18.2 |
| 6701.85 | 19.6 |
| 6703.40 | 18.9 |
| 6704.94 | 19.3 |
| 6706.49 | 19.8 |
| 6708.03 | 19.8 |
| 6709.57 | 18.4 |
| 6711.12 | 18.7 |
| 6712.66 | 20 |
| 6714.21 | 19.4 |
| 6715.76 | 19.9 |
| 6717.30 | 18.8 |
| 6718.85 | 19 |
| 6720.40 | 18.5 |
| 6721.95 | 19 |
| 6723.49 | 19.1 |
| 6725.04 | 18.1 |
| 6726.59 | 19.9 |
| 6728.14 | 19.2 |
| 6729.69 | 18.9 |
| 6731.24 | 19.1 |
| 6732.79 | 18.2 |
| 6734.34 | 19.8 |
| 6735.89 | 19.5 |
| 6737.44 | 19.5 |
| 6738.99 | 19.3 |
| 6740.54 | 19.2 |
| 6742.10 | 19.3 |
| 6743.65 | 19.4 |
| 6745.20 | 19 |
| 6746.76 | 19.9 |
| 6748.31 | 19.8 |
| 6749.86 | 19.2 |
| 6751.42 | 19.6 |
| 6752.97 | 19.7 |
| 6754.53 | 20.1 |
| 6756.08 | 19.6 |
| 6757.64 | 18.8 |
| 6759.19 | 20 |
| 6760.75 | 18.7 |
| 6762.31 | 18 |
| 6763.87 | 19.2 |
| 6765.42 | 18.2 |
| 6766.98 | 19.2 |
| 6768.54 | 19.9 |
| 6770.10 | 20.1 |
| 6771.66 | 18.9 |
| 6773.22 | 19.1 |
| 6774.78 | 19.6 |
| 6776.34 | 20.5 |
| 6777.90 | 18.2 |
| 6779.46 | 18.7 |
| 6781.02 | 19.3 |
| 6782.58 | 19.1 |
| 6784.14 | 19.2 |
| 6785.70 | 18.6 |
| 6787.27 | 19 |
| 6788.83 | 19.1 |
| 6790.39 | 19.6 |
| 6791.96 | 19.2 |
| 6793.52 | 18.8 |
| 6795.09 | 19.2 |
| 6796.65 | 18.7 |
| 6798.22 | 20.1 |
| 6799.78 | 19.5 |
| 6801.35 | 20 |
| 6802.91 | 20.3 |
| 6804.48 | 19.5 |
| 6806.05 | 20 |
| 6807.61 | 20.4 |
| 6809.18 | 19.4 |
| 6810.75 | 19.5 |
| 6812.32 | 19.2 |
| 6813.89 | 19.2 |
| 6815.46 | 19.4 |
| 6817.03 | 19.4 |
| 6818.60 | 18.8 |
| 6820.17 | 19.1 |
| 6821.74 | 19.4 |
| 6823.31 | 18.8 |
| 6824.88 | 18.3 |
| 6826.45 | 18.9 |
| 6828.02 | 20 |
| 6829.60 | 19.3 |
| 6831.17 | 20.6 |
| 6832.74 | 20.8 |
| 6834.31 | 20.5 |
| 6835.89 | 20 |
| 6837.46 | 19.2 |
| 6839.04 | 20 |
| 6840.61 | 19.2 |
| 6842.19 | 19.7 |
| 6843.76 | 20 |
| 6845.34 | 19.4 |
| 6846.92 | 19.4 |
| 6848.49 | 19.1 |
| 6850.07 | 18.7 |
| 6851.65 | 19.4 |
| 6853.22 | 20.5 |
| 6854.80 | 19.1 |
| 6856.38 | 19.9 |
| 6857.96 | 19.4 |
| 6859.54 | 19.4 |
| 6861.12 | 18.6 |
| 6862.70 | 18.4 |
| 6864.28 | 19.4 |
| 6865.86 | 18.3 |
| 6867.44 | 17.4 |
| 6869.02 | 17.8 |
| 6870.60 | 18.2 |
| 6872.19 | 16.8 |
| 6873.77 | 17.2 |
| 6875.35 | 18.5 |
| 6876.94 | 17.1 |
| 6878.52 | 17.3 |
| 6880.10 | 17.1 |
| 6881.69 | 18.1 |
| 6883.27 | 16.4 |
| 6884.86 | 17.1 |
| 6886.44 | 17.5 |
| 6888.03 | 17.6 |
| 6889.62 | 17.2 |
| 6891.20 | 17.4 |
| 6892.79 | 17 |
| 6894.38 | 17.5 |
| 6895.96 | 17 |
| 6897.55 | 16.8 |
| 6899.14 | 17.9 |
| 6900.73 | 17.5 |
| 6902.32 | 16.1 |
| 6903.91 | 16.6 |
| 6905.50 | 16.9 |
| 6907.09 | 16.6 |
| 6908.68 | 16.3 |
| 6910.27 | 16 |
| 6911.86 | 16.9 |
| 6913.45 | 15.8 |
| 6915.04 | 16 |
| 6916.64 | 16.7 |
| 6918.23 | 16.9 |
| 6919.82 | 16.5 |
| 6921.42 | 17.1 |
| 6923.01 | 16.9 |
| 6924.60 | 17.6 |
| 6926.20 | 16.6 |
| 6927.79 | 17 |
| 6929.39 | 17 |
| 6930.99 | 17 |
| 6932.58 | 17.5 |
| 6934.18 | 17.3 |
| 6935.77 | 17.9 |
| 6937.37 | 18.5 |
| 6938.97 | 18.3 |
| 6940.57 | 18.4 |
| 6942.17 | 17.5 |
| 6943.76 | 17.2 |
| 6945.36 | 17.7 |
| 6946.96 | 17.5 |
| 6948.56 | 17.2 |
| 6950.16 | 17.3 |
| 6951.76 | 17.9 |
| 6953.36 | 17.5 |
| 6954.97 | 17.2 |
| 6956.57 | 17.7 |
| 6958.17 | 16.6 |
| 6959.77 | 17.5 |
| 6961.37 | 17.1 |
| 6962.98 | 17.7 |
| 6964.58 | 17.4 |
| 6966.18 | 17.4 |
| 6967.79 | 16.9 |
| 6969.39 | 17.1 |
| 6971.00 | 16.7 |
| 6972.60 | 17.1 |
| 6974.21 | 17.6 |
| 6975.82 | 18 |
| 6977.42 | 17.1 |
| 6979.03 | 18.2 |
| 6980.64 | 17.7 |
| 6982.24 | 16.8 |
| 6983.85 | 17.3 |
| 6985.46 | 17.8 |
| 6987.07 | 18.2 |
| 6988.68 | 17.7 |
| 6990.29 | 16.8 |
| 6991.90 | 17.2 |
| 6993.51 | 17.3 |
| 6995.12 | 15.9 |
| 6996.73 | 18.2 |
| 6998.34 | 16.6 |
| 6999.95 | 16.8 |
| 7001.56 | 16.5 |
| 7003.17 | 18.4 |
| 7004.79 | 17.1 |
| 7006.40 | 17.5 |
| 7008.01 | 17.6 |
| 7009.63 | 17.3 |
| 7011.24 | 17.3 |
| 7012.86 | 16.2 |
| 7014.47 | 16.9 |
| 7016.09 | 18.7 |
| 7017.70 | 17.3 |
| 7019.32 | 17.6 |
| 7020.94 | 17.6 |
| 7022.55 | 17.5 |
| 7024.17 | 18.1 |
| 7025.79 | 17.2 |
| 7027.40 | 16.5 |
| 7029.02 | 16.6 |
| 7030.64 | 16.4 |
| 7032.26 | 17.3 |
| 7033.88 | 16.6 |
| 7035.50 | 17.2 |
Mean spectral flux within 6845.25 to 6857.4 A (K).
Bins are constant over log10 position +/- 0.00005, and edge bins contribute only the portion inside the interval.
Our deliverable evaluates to 19.4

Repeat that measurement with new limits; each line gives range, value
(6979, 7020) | 17.3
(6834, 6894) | 18.5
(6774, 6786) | 19.2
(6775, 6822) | 19.3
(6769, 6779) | 19.4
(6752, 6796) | 19.2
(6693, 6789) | 19.2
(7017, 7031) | 17.2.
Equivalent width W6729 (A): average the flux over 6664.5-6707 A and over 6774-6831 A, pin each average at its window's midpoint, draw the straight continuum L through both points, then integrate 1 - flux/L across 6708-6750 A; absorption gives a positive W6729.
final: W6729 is 0.51 A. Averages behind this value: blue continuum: 19.5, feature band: 19.2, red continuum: 19.3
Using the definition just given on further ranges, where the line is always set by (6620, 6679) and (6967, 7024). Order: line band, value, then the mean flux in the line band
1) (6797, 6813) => -0.8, 19.8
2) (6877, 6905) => 1.5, 17.2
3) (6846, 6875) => -0.5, 18.7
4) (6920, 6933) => 0.6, 17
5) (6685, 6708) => 0.4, 19.3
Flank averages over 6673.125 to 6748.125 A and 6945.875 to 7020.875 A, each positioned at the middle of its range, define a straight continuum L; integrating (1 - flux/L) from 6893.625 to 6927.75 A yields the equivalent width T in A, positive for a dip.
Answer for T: 2.1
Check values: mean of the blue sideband 19.3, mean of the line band 16.8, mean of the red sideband 17.3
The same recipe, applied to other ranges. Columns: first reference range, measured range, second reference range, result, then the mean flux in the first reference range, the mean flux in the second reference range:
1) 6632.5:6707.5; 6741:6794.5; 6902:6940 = -1.9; 19.7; 16.9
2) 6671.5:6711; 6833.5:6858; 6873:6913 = -2.7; 19.5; 17.1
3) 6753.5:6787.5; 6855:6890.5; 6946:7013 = 0.6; 19.2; 17.3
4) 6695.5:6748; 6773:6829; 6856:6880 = -2.0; 19.2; 18.2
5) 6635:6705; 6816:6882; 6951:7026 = -2.2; 19.7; 17.4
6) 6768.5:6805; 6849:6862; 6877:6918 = -1.1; 19.3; 16.9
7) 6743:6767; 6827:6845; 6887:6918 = -2.0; 19.3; 16.8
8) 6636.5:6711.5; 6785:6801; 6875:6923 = -0.9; 19.6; 17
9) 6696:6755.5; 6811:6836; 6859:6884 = -1.6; 19.3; 17.9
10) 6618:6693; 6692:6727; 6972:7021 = 0.8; 20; 17.4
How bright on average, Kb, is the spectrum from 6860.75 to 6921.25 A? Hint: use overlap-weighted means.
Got 17.2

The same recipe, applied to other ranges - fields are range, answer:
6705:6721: 19.2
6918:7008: 17.4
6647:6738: 19.4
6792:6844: 19.5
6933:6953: 17.7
